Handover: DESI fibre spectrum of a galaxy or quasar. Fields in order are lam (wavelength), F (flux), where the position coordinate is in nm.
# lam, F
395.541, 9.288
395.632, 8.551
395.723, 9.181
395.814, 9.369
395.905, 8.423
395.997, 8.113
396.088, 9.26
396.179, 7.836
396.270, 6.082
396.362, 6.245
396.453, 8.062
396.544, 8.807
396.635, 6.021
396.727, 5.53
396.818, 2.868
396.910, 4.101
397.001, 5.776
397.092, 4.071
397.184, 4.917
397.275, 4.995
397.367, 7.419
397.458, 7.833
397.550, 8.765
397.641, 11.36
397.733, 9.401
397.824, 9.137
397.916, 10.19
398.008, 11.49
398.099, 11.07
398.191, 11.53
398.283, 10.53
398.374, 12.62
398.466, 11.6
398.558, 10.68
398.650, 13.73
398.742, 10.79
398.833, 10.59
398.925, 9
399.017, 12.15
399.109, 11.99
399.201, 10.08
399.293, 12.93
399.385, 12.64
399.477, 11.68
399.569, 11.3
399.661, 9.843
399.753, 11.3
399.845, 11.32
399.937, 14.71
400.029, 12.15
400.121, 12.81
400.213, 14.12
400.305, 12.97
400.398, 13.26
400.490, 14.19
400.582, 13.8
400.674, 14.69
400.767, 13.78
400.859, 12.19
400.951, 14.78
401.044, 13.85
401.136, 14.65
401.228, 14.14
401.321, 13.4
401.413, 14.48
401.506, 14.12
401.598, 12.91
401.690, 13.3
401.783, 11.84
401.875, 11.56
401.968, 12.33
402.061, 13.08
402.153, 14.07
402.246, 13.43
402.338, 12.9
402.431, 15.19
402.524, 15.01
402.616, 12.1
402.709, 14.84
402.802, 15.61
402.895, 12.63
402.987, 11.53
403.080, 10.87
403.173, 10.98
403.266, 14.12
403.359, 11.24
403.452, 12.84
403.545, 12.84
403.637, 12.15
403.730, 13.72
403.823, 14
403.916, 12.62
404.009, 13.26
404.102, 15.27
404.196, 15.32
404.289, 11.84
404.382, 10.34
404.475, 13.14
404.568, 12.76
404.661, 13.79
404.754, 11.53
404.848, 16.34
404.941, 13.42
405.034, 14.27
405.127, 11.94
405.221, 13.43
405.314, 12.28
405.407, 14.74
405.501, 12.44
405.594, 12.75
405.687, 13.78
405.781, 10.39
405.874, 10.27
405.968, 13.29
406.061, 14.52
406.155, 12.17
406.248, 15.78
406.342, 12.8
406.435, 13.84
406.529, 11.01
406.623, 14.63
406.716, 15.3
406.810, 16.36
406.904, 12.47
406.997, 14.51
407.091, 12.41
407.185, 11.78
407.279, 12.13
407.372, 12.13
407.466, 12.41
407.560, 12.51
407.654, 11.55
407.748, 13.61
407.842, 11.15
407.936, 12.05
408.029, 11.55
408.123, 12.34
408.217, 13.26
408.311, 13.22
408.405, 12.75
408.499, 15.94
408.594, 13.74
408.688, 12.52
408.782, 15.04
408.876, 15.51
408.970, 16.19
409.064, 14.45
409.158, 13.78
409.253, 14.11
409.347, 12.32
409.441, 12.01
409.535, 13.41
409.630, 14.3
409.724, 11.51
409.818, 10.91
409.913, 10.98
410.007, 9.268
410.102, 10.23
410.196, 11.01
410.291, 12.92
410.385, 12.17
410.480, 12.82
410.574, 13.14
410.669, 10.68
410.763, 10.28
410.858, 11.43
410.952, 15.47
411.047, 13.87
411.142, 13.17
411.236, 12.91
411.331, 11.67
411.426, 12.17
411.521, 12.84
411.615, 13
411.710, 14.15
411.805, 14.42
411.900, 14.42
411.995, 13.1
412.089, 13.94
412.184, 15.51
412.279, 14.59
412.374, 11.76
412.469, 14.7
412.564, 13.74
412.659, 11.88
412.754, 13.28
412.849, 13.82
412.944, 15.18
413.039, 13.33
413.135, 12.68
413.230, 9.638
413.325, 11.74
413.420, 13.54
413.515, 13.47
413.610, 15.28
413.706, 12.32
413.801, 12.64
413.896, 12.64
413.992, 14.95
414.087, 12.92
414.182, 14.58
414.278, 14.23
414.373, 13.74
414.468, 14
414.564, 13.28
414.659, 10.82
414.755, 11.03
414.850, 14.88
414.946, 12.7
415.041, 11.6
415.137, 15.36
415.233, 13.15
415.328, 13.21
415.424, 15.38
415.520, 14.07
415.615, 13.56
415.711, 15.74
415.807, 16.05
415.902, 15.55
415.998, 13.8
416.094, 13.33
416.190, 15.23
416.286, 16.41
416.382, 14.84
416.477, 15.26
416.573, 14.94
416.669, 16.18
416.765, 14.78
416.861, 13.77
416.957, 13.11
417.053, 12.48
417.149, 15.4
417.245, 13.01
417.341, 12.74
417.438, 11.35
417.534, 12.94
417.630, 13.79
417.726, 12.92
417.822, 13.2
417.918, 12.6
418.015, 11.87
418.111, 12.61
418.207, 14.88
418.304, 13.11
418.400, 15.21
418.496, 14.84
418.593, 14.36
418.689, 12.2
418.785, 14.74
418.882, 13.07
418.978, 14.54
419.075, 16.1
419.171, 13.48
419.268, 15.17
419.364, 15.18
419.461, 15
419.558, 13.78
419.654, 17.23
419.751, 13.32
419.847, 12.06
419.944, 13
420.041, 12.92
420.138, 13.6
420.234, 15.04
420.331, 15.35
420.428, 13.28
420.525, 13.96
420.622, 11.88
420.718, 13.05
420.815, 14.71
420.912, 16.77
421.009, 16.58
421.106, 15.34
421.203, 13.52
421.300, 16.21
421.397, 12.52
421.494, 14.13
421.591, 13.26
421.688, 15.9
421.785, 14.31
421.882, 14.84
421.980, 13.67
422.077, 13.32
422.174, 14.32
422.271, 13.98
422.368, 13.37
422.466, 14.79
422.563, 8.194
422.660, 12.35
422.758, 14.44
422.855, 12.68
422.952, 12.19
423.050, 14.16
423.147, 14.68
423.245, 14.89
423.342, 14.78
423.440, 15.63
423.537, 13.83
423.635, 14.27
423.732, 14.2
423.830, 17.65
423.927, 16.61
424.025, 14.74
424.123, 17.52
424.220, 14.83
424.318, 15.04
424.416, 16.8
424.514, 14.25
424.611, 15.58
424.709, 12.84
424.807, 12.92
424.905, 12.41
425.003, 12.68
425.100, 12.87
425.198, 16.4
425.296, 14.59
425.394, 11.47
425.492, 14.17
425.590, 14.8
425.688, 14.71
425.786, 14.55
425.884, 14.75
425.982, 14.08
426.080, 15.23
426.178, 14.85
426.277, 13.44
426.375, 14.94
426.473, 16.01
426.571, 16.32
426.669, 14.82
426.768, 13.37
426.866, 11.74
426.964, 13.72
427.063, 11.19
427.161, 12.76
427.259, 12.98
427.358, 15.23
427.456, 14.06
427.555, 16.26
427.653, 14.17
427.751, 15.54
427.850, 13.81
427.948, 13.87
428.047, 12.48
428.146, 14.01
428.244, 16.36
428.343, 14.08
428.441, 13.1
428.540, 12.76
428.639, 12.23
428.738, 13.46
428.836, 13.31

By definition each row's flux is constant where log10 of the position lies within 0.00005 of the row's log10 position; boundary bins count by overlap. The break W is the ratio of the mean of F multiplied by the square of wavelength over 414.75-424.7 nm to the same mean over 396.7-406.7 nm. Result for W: 1.28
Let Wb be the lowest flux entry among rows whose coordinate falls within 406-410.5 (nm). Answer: 9.268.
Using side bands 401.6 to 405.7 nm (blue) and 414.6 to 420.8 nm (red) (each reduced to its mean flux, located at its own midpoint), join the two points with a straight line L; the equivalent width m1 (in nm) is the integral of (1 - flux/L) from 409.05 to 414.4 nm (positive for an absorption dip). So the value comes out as 0.24 nm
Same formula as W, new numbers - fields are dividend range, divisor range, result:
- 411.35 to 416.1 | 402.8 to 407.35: 1.08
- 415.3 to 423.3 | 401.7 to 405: 1.16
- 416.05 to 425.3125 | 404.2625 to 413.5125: 1.15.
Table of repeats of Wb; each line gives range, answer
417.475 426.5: 8.194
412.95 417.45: 9.638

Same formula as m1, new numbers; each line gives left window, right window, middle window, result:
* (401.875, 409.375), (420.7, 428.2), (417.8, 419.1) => 0.01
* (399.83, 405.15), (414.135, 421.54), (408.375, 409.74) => -0.03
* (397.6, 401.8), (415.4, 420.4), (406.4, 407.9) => 0.01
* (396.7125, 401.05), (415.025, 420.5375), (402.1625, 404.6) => -0.34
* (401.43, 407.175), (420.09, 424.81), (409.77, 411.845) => 0.21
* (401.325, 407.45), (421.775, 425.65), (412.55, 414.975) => 0.09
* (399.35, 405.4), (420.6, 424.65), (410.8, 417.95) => 0.15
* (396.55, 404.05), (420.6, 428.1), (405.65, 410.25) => -0.18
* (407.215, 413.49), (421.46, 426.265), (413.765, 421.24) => -0.20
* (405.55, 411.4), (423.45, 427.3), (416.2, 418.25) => -0.02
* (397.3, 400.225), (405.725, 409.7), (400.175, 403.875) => -0.47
